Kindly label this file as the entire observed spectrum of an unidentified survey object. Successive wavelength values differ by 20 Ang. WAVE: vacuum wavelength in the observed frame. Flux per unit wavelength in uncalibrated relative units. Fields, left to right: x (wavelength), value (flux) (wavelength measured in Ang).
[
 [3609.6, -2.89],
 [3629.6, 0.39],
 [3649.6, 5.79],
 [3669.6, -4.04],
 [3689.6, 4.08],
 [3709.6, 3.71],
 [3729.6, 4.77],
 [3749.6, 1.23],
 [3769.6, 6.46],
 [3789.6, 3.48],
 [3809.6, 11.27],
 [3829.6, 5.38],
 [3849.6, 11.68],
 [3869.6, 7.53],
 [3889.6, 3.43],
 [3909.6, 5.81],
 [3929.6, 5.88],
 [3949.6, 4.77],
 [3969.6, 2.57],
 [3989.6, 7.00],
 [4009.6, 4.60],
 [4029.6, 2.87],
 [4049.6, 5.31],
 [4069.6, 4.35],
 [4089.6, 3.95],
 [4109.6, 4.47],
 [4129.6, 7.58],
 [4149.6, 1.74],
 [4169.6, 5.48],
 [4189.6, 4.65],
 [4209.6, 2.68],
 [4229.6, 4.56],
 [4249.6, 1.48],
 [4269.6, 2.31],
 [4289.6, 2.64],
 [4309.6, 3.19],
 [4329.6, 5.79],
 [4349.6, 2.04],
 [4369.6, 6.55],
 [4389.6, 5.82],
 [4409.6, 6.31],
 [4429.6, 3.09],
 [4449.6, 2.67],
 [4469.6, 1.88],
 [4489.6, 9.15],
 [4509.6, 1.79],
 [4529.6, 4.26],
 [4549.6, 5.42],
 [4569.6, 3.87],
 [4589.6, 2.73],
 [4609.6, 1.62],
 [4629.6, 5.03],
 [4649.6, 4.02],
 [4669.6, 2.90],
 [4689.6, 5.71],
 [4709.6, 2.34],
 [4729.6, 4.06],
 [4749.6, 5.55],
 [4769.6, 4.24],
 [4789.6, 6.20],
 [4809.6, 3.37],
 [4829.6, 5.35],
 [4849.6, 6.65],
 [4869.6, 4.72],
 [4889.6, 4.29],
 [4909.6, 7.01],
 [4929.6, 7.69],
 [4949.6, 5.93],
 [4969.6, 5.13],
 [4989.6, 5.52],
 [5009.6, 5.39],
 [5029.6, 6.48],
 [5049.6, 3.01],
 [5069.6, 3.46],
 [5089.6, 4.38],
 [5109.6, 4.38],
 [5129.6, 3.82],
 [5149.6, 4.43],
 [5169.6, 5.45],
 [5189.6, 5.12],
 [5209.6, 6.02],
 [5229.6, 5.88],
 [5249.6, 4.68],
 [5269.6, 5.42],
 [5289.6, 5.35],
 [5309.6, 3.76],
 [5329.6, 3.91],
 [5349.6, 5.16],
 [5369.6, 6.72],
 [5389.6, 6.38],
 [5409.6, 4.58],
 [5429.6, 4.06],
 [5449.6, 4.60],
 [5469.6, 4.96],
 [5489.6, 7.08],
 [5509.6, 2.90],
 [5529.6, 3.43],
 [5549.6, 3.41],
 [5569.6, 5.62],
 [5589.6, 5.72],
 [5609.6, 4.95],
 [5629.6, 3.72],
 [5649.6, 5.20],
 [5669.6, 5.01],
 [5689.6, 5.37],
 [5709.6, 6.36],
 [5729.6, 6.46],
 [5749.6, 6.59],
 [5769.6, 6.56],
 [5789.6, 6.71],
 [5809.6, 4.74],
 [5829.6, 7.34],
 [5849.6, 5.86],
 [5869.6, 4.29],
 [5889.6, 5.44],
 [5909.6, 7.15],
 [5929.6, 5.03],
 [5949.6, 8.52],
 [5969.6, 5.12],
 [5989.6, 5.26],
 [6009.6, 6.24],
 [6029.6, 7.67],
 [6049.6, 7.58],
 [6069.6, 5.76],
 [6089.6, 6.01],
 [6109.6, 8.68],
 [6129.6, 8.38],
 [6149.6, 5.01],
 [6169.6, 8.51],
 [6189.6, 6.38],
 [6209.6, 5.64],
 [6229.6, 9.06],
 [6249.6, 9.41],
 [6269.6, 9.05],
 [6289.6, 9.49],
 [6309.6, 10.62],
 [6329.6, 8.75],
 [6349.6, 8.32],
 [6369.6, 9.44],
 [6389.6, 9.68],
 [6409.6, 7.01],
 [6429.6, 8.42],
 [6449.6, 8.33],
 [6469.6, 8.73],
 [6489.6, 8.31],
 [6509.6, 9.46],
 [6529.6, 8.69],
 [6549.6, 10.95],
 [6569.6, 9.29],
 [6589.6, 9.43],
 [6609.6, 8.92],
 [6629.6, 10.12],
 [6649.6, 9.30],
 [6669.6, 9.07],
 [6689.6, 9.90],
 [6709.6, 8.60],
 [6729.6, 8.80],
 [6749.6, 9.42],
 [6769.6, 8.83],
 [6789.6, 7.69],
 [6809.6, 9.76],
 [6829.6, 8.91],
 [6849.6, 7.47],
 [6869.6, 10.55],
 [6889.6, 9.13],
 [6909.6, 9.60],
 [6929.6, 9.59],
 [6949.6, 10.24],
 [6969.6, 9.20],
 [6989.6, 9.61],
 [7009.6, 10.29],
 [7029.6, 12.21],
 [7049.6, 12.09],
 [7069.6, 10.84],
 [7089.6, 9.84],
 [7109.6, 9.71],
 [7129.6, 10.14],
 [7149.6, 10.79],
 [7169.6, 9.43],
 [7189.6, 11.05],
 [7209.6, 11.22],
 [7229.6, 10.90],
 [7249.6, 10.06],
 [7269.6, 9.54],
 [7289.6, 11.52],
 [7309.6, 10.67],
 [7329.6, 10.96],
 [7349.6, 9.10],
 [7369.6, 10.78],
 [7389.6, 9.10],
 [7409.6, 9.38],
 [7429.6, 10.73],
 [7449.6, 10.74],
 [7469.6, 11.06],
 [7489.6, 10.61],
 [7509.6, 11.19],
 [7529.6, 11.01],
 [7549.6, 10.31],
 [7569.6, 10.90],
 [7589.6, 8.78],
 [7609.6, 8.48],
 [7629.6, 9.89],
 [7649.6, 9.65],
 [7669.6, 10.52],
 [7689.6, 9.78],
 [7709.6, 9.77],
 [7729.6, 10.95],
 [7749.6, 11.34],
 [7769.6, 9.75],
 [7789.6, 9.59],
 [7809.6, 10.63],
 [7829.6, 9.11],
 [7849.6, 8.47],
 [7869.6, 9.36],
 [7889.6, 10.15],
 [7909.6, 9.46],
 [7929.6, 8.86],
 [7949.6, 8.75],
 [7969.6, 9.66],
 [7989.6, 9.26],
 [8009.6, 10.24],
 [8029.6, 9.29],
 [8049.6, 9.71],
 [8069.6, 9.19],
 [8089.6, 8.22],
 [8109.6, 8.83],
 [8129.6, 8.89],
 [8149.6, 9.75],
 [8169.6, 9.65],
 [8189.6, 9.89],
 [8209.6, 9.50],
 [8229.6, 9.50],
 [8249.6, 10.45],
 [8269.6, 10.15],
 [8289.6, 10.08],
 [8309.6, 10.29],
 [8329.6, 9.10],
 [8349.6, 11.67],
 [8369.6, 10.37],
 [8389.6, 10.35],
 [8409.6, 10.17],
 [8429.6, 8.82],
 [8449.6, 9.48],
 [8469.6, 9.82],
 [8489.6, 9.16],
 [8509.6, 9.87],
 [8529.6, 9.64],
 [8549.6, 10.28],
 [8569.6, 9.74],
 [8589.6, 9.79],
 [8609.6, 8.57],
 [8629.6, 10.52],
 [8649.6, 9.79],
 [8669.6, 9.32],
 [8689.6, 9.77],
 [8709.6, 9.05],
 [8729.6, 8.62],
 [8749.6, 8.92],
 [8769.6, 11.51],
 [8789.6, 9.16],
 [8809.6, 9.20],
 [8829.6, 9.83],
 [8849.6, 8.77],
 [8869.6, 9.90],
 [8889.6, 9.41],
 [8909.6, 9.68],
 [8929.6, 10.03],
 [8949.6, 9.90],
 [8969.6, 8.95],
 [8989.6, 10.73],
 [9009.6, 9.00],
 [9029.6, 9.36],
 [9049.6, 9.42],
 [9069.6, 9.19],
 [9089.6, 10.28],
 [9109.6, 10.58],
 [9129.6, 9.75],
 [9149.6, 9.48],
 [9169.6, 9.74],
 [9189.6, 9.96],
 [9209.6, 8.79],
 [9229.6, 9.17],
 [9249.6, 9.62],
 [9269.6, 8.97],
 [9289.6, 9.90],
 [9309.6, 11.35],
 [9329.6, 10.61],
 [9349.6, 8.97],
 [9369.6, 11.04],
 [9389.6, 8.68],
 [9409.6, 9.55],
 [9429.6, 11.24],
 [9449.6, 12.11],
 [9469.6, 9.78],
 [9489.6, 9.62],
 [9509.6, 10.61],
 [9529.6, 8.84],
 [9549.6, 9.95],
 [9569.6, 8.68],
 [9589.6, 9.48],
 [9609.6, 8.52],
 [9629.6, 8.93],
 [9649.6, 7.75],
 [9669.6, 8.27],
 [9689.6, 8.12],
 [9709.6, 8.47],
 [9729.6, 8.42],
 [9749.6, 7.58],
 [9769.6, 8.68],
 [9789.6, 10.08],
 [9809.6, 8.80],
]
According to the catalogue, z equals 0.56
